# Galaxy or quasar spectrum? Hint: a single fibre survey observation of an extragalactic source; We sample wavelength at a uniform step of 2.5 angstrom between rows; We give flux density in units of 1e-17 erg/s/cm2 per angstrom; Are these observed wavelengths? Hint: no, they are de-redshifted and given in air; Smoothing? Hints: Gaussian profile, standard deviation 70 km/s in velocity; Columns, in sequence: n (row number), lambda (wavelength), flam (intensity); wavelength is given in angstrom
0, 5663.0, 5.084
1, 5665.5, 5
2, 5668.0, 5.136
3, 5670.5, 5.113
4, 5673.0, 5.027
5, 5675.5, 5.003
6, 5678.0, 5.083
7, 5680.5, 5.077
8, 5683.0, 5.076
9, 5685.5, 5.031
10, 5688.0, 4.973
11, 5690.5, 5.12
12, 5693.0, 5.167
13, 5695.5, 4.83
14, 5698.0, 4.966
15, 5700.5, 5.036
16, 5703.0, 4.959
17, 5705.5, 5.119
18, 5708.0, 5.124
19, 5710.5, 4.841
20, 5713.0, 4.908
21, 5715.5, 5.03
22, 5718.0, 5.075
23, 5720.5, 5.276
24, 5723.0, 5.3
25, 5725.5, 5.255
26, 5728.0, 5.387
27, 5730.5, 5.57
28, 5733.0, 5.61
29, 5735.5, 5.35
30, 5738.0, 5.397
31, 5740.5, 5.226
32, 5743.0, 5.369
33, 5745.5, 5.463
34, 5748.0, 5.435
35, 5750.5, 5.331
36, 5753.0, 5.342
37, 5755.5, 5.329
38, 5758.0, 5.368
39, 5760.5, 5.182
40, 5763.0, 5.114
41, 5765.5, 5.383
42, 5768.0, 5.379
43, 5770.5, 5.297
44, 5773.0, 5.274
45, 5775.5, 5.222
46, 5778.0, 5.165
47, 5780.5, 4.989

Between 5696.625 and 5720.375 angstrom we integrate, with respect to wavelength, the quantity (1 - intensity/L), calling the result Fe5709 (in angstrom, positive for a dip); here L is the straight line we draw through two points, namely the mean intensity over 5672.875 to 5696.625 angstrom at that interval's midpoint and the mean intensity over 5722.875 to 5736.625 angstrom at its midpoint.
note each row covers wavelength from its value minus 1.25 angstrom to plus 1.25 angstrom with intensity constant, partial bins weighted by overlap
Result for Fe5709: 1.0 angstrom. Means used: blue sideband 5.04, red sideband 5.42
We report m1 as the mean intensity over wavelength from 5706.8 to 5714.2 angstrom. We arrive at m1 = 4.96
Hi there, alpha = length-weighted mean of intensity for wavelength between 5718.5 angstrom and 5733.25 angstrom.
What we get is 5.37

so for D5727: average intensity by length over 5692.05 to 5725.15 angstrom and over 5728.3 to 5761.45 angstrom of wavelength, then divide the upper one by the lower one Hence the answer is 1.07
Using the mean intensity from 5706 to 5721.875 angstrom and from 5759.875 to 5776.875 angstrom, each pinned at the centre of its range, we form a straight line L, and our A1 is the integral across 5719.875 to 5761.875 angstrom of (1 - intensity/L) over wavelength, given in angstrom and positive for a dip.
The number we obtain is -1.7 angstrom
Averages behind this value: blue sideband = 5.05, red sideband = 5.27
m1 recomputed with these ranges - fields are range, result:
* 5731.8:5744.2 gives 5.39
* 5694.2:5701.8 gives 4.95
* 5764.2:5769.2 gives 5.38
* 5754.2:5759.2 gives 5.35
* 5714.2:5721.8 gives 5.13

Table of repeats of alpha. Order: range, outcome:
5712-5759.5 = 5.32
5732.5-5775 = 5.34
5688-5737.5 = 5.15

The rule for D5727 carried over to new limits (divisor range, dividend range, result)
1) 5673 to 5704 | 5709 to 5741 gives 1.04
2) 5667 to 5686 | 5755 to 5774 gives 1.04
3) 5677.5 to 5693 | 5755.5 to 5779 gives 1.04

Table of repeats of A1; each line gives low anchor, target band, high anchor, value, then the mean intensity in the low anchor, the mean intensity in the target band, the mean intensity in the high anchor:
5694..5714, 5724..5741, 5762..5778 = -1.0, 4.98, 5.41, 5.27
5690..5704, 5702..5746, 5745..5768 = -0.7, 5.01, 5.23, 5.33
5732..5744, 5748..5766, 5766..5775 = 0.2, 5.39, 5.3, 5.31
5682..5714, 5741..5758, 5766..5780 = -0.6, 5.01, 5.37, 5.26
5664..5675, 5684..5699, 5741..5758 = 0.4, 5.06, 5.02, 5.37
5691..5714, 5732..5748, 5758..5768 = -0.7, 5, 5.4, 5.26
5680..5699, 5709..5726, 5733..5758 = 0.4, 5.03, 5.09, 5.37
